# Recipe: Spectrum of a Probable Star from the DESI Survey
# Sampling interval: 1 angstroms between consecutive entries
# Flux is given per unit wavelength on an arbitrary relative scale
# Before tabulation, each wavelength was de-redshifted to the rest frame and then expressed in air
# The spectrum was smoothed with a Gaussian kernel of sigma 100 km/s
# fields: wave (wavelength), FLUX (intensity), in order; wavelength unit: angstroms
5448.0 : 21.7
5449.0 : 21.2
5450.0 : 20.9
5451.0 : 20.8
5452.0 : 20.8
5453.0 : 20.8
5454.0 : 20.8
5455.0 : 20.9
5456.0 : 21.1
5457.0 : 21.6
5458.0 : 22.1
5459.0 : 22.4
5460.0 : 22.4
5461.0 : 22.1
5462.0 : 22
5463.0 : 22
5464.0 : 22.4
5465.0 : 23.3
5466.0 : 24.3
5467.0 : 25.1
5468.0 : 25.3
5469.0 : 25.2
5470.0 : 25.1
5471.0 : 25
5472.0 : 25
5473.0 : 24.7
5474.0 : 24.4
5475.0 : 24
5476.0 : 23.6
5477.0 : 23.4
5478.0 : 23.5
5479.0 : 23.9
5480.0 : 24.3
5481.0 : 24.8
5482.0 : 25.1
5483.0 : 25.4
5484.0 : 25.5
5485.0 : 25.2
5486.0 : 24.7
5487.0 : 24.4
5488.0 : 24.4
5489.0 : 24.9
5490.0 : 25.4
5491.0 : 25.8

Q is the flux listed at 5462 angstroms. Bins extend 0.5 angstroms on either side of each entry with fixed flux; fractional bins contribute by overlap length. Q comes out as 22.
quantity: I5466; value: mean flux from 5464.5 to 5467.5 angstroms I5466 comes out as 24.2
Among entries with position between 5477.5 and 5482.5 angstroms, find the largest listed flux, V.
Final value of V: 25.1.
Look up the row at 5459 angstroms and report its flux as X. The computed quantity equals 22.4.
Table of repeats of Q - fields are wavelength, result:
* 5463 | 22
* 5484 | 25.5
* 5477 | 23.4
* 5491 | 25.8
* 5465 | 23.3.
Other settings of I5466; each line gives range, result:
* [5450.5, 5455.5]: 20.8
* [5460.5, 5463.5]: 22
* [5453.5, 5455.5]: 20.9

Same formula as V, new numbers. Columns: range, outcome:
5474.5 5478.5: 24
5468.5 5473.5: 25.2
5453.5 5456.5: 21.1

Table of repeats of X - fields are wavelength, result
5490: 25.4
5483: 25.4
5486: 24.7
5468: 25.3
